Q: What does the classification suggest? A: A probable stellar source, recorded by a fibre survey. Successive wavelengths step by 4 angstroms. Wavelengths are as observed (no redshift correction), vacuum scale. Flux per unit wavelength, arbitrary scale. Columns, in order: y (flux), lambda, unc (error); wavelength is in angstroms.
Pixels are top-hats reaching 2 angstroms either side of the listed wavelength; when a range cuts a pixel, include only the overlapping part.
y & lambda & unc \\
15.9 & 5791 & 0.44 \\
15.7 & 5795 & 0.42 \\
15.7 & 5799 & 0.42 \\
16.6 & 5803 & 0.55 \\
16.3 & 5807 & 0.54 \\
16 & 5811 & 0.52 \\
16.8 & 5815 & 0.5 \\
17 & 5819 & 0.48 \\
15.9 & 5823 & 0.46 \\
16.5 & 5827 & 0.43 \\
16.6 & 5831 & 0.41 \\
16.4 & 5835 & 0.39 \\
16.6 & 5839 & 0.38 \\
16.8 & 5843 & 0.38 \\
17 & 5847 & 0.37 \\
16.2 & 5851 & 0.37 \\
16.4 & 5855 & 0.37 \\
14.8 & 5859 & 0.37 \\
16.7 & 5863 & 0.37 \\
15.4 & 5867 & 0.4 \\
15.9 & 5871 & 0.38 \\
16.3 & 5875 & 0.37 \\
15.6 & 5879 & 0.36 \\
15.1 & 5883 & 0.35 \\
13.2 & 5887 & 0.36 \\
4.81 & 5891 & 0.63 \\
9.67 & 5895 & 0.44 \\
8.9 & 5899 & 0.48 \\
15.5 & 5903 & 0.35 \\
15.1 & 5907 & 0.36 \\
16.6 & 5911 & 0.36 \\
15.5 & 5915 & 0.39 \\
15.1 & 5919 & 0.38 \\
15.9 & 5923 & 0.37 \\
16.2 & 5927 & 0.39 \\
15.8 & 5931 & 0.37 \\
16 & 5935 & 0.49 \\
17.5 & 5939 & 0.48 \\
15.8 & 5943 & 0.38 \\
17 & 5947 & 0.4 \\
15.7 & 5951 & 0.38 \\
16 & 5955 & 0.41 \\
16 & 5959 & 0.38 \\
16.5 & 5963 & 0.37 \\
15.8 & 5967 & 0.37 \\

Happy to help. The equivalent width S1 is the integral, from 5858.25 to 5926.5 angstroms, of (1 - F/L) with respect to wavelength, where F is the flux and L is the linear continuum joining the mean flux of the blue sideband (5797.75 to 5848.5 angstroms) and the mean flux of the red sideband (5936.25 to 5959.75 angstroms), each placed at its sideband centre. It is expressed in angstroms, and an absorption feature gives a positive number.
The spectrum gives 9.4 angstroms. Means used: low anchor 16.5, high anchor 16.3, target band 14.2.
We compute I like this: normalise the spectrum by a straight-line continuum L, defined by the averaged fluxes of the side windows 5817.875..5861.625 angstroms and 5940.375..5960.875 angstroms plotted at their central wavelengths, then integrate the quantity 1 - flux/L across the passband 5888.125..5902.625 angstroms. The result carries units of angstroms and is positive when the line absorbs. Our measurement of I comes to 6.5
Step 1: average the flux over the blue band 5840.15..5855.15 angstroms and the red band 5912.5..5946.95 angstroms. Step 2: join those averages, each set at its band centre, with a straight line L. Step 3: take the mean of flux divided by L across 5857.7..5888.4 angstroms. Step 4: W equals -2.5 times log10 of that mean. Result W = 0.07 mag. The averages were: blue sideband 16.6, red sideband 16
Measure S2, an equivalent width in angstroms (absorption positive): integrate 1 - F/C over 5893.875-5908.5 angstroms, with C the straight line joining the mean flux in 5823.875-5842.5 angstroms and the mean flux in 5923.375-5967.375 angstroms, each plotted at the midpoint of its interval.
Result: 3.6 angstroms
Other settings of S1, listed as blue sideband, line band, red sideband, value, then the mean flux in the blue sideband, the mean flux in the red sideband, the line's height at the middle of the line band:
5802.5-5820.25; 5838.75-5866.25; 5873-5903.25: -4.1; 16.5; 12.2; 14.2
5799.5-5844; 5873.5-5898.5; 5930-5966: 6.4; 16.5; 16.3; 16.4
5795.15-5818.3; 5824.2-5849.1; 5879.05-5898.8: -4.0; 16.3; 11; 14.4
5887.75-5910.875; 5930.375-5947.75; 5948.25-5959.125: -2.0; 11.4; 16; 14.7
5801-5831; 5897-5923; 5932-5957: 2.8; 16.5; 16.3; 16.3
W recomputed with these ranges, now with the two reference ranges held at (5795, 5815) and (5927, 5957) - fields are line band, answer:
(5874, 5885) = 0.04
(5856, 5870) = 0.03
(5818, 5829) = -0.02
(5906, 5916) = 0.03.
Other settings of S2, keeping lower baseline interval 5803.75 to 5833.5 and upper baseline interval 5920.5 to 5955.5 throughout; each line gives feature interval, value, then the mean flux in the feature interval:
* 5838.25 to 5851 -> -0.3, 16.7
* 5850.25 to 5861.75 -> 0.4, 15.8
